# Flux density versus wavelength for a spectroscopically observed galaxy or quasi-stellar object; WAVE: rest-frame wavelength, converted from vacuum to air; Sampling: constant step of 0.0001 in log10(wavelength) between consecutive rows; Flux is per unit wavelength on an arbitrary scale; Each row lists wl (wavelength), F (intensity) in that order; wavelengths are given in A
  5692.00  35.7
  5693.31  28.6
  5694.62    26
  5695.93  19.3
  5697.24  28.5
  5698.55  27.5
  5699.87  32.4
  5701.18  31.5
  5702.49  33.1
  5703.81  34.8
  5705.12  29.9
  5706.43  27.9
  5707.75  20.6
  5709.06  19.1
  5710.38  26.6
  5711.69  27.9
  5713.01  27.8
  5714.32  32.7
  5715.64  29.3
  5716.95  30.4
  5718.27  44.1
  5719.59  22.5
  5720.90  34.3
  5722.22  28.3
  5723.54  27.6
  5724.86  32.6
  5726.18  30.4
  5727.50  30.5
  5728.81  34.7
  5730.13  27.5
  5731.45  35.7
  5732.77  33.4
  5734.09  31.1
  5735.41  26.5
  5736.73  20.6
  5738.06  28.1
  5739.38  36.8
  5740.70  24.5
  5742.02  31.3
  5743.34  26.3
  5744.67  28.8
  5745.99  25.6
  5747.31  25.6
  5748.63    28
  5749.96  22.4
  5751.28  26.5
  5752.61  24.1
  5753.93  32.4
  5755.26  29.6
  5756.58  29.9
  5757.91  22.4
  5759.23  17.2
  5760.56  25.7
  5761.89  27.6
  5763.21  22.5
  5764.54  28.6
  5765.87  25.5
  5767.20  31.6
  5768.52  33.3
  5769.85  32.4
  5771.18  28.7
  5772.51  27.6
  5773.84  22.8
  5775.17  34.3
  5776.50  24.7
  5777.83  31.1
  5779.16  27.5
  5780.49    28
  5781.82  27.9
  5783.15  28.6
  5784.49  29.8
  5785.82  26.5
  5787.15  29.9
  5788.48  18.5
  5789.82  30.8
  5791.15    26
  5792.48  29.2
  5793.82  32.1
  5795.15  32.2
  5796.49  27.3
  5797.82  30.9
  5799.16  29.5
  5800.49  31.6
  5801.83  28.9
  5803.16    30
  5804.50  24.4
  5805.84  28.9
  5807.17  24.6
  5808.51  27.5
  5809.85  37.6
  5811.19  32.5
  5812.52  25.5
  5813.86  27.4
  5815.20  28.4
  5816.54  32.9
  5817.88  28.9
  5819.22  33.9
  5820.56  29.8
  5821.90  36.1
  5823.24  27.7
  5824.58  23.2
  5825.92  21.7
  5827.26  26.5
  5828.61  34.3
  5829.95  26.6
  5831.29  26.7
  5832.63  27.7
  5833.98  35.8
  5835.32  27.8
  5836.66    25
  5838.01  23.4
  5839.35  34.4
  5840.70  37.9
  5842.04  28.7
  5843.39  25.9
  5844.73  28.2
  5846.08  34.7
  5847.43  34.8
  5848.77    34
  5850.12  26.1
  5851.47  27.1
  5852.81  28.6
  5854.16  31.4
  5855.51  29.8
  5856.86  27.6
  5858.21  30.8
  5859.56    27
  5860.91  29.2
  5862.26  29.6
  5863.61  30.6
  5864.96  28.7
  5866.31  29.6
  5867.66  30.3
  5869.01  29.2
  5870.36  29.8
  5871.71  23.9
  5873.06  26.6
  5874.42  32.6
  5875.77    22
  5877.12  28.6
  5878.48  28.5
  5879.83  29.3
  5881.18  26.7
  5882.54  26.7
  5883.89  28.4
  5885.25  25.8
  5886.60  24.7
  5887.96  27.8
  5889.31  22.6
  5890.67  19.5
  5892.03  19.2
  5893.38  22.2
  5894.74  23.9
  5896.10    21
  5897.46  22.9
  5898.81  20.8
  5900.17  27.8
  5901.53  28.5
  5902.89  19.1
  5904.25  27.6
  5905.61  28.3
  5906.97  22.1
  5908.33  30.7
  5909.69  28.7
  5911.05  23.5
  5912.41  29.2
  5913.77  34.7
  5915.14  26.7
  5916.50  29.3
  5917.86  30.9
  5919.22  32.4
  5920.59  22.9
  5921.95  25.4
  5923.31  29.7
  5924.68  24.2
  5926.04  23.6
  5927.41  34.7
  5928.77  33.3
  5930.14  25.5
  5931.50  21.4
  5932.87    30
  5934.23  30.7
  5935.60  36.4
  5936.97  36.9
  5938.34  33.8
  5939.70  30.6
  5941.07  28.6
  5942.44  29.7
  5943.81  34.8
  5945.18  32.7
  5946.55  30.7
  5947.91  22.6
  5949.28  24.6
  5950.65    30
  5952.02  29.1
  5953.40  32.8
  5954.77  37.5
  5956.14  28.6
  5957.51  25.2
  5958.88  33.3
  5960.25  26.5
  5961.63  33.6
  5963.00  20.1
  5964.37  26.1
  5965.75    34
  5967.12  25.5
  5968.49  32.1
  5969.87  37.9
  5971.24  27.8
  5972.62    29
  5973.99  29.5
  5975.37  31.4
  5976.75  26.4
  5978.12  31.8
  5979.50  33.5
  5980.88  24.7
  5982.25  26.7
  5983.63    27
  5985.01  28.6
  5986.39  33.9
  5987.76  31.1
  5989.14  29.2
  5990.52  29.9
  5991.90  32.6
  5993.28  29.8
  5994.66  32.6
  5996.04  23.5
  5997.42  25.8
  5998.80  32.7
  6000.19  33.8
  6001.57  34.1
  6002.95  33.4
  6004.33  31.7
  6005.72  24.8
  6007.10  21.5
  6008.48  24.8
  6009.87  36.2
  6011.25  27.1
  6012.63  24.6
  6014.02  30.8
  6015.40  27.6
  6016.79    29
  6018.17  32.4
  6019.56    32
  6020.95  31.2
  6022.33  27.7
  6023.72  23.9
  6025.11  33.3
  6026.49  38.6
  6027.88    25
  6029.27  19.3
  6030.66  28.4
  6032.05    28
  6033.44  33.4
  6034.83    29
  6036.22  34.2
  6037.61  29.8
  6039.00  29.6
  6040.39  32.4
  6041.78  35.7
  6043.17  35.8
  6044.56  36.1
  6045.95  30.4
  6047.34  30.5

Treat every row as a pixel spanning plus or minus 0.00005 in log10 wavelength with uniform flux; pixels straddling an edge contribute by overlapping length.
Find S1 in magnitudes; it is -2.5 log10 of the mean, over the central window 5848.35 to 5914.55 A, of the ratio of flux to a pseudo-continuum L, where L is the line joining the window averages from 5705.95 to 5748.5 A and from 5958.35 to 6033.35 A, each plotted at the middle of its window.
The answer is 0.09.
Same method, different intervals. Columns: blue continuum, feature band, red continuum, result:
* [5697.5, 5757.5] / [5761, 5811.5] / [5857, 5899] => -0.02 mag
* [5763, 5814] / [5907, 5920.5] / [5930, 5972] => 0.03 mag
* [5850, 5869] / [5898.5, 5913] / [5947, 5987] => 0.12 mag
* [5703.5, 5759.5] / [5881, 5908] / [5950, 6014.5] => 0.20 mag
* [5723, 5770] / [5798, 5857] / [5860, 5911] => -0.09 mag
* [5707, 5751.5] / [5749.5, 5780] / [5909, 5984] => 0.06 mag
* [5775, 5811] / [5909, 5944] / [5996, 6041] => -0.01 mag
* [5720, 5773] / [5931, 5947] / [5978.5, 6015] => -0.08 mag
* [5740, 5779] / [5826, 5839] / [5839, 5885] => 0.02 mag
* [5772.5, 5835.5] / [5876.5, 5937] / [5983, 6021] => 0.09 mag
